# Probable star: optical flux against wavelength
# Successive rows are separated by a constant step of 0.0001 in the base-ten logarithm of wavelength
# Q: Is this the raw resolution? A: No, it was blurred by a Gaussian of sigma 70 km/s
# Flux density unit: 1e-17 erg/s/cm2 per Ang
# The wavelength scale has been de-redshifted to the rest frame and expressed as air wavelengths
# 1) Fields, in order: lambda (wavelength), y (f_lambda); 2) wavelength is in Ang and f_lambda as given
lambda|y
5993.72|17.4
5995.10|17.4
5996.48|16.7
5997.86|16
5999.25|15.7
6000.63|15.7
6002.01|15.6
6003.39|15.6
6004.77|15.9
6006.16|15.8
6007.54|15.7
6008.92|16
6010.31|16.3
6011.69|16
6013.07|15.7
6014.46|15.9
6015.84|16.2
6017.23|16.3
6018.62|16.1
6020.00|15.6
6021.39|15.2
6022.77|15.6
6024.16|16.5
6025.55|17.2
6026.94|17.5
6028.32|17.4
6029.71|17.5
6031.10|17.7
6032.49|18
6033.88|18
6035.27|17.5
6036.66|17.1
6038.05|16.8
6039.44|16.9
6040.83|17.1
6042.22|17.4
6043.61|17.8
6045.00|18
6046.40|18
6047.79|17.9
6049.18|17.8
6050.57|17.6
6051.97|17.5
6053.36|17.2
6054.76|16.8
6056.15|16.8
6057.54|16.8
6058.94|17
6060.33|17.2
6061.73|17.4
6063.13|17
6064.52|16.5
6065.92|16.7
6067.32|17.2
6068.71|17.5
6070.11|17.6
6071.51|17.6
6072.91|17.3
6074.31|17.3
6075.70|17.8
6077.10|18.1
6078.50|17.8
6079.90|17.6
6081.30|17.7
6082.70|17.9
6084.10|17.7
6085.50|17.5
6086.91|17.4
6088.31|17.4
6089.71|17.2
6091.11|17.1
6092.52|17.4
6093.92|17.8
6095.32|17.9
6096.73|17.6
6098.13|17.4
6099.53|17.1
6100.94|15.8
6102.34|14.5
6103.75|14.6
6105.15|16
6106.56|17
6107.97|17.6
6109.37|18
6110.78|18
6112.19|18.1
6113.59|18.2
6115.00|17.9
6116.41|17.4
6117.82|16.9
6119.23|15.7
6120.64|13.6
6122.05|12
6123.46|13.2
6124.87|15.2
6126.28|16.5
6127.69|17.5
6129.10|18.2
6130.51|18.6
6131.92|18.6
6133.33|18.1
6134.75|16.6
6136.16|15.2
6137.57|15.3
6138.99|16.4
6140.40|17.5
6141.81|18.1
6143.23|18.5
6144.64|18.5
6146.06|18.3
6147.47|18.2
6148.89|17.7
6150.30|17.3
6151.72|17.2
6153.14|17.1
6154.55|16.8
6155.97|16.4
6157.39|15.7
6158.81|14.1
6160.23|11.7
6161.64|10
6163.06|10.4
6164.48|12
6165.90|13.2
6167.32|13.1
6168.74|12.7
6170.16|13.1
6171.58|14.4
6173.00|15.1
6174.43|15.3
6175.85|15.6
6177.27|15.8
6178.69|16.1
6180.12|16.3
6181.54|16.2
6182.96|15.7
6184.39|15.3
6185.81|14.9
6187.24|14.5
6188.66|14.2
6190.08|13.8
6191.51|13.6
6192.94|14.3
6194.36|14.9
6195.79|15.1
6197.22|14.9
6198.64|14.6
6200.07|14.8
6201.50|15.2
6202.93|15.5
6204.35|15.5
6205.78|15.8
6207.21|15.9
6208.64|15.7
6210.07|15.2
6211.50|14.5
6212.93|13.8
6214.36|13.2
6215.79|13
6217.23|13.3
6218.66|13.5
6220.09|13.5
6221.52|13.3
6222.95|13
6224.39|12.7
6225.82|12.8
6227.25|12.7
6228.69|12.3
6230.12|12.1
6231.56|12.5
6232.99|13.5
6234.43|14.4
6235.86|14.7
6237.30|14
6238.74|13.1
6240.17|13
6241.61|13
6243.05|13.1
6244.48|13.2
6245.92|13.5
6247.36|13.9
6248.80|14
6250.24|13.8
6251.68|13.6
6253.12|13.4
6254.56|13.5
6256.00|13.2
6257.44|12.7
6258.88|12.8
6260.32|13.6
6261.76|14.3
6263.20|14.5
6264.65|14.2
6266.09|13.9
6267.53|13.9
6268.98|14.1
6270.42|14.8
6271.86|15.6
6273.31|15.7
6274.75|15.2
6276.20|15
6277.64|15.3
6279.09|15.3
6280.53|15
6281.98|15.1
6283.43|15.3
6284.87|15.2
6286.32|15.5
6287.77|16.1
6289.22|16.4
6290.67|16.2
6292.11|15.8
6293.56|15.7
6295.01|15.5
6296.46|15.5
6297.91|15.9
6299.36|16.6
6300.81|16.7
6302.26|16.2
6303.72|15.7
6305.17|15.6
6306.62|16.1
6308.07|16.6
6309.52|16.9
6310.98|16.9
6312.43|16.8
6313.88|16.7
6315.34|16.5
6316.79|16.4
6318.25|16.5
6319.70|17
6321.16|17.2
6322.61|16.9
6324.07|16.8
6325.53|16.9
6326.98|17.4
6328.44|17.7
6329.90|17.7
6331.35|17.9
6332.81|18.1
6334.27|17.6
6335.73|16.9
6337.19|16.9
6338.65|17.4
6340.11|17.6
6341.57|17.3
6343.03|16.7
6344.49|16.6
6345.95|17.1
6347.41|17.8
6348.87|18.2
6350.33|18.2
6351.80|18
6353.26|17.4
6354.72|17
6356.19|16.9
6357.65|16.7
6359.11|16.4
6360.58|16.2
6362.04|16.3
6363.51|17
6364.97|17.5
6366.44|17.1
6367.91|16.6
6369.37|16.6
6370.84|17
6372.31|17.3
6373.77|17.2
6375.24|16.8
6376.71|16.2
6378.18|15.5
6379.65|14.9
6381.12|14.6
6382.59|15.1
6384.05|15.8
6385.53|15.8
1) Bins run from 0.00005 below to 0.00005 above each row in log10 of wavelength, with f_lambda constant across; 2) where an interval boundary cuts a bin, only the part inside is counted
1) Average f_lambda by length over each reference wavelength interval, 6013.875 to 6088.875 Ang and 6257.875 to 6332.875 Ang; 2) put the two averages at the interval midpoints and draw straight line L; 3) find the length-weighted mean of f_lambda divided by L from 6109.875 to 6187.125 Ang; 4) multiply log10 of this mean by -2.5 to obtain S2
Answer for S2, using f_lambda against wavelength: 0.06 mag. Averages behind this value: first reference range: 17.2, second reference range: 15.8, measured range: 15.8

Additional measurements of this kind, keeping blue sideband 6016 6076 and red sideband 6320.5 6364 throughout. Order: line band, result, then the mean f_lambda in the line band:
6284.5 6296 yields 0.09 mag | 15.8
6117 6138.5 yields 0.07 mag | 16.1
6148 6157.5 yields 0.01 mag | 17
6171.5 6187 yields 0.11 mag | 15.5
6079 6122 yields 0.01 mag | 17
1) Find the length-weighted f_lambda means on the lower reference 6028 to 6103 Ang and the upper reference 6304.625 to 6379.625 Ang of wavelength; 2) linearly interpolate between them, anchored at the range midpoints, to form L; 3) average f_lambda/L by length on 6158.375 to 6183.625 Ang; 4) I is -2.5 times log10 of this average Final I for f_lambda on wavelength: 0.23 mag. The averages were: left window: 17.3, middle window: 13.9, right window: 17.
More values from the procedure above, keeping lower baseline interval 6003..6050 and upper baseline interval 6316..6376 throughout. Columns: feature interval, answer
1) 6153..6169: 0.245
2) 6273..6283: 0.125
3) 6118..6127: 0.164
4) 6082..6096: -0.043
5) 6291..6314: 0.059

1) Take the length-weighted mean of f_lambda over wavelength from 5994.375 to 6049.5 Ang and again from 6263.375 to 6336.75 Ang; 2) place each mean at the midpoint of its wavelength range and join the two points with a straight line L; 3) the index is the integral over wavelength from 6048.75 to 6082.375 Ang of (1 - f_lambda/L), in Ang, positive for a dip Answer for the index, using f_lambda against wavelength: -1.5 Ang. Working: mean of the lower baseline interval 16.7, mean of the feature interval 17.3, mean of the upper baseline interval 16.1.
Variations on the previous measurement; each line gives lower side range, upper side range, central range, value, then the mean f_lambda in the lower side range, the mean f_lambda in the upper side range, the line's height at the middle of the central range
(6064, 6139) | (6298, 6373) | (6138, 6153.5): -0.67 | 16.9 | 17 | 16.9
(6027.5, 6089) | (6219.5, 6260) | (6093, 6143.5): -2.15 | 17.4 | 13.3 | 16.1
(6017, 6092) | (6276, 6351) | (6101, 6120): 0.26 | 17.2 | 16.6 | 17.1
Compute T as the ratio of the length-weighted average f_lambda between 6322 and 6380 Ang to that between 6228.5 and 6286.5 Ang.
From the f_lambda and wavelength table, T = 1.2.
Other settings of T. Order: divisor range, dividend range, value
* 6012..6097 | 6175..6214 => 0.88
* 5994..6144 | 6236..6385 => 0.94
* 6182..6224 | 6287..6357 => 1.16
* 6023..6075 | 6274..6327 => 0.93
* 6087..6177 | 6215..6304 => 0.88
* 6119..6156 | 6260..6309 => 0.92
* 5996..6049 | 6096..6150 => 1.01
